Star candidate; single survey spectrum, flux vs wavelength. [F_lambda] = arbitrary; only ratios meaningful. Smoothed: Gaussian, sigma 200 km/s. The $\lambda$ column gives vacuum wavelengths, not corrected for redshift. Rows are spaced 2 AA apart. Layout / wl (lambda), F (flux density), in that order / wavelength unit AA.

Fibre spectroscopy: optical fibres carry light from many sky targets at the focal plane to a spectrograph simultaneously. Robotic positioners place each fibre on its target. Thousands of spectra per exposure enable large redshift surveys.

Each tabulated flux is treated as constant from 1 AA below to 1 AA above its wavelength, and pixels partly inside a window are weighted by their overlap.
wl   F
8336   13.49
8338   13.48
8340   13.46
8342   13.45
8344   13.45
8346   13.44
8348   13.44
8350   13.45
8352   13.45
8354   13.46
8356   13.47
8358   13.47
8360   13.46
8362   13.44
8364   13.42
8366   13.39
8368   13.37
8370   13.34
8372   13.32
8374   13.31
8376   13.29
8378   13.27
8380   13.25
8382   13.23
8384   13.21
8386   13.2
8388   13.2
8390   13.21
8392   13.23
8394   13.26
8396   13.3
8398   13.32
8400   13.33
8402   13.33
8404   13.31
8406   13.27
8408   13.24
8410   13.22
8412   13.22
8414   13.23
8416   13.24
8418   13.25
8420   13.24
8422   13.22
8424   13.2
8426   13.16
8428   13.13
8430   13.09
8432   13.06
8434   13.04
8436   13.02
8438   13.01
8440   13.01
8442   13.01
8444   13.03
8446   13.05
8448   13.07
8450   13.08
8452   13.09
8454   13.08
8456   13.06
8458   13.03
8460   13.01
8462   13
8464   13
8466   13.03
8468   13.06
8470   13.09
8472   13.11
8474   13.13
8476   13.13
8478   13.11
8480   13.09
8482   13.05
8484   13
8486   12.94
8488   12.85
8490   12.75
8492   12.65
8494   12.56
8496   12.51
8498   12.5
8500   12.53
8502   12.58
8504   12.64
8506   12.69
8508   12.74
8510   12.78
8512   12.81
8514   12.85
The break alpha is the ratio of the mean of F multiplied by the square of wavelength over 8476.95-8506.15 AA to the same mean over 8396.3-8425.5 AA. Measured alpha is 1.0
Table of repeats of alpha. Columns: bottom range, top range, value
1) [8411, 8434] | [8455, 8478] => 1.00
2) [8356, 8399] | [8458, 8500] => 0.99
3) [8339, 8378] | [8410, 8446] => 1.00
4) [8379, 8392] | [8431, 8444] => 1.00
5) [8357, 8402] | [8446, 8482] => 1.00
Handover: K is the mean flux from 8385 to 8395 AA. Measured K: 13.2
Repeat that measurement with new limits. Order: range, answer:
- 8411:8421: 13.2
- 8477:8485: 13.1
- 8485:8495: 12.8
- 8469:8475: 13.1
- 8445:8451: 13.1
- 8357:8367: 13.4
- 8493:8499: 12.5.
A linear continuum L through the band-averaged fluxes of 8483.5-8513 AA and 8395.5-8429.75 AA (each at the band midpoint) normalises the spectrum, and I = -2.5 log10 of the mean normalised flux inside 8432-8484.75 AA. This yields -0.009 mag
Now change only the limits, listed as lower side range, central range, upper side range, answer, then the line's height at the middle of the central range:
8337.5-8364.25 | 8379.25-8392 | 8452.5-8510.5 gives 0.01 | 13.3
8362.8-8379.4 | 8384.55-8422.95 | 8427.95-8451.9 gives 0.00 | 13.2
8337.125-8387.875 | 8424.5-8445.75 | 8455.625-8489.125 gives 0.01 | 13.2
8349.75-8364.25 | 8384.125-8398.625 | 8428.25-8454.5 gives 0.00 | 13.3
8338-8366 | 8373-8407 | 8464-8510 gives 0.00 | 13.3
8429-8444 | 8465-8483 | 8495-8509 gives -0.03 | 12.8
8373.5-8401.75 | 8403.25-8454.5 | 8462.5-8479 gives 0.00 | 13.2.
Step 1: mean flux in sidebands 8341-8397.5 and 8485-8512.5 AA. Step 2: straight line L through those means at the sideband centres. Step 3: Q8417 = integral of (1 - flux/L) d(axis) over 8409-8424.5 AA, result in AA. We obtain -0.15 AA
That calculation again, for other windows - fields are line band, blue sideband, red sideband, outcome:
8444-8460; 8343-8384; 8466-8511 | -0.1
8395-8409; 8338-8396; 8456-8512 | -0.1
